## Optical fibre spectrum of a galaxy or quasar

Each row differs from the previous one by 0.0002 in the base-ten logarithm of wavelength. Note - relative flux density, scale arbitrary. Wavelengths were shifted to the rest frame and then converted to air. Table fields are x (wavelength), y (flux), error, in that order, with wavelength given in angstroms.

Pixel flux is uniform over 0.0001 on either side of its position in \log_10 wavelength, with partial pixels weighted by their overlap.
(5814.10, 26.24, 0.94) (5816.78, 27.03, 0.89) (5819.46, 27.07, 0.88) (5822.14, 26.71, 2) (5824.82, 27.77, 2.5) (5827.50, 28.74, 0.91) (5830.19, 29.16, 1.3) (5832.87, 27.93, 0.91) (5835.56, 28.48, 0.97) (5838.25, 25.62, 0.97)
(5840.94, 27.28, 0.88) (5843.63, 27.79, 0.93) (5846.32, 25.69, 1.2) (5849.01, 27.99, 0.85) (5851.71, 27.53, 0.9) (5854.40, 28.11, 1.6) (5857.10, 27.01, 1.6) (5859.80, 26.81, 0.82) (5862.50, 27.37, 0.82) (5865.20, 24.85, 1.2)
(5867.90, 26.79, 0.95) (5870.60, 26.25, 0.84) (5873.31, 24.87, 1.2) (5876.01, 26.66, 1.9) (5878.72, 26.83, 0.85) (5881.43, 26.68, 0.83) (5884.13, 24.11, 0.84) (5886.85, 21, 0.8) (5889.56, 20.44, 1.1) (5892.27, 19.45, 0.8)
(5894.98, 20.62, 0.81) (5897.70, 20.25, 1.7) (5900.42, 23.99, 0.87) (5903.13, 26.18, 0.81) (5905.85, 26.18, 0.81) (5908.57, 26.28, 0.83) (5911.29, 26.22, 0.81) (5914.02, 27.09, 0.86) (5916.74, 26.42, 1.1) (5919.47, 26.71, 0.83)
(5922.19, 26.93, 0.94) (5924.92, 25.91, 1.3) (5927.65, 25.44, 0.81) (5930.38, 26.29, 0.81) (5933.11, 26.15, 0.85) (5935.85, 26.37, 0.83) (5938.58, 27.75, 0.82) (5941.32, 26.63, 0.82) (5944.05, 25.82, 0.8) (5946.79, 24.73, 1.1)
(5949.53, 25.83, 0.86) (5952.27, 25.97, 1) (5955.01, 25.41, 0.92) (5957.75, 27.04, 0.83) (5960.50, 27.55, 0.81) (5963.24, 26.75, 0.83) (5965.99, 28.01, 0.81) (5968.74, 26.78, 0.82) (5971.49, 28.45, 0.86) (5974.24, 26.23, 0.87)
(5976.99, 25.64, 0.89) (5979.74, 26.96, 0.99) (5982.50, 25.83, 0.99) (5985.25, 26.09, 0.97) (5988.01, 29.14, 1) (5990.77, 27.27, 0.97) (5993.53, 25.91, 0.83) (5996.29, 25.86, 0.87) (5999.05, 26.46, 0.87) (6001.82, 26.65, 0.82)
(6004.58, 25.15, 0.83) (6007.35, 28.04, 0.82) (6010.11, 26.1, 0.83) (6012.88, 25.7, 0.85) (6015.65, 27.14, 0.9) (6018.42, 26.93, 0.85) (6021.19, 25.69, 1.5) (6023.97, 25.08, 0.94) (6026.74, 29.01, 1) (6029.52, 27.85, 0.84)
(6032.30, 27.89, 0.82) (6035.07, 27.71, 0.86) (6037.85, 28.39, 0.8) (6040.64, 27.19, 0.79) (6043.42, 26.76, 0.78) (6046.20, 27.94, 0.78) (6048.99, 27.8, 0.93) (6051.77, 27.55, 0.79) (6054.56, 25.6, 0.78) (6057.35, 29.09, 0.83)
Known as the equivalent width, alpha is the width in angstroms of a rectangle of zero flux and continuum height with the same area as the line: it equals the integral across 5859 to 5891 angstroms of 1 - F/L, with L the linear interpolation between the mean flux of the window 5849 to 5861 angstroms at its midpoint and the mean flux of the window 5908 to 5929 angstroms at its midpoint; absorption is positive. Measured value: 2.3 angstroms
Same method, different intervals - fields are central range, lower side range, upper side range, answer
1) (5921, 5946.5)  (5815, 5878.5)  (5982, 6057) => 0.7 angstroms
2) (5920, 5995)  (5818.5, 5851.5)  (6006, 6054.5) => 2.1 angstroms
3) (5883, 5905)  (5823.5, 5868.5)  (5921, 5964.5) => 3.9 angstroms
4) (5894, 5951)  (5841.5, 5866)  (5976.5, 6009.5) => 2.5 angstroms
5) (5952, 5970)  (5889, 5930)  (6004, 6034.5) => -0.8 angstroms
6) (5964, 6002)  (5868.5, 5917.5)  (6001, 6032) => -1.0 angstroms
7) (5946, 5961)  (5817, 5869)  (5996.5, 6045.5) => 0.6 angstroms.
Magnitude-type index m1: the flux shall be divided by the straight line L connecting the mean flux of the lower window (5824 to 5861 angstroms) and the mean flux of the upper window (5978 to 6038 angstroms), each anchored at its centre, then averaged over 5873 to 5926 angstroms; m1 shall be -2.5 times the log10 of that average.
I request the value 0.11 mag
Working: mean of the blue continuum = 27.6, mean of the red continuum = 26.8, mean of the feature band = 24.6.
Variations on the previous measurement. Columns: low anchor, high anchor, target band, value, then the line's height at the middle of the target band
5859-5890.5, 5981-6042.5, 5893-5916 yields 0.05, 25.6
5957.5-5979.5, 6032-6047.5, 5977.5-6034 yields 0.03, 27.4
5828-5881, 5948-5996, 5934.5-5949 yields 0.02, 26.8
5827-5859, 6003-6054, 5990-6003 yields 0.03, 27.2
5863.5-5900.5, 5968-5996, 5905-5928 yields -0.07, 24.8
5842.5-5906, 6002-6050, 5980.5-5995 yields -0.01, 26.6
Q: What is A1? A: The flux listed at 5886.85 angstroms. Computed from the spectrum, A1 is 21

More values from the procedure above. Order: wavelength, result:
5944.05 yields 25.82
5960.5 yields 27.55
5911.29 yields 26.22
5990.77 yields 27.27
